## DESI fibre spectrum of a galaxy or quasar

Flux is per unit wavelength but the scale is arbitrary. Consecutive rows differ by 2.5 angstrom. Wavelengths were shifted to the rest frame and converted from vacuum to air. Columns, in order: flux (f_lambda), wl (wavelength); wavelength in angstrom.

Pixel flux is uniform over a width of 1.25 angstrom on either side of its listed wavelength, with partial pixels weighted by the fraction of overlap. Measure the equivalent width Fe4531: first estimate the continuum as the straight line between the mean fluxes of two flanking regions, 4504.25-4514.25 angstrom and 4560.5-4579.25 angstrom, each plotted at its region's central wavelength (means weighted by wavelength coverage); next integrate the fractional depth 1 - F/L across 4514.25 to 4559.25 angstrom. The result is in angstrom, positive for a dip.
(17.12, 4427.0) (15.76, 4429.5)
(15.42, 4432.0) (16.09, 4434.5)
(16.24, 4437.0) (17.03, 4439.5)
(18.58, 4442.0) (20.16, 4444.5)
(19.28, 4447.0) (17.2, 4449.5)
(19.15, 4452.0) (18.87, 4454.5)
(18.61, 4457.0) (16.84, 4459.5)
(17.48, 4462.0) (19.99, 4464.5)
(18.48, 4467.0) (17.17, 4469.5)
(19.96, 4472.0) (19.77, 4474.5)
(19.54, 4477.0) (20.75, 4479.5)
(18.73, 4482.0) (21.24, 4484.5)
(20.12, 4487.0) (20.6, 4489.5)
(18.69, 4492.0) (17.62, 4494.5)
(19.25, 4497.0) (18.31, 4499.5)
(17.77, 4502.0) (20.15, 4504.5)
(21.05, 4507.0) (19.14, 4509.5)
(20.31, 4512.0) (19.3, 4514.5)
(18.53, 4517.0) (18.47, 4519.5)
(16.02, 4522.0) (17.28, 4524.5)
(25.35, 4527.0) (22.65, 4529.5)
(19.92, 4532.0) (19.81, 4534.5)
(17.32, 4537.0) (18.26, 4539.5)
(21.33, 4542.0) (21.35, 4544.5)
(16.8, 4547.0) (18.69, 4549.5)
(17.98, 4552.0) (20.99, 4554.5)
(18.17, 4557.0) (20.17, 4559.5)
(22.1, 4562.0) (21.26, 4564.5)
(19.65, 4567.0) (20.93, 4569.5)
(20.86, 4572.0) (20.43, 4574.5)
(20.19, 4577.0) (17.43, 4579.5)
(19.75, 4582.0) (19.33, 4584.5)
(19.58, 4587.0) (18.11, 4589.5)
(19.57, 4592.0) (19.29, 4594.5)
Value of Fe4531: 2.1 angstrom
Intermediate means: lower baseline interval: 20.1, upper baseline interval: 20.6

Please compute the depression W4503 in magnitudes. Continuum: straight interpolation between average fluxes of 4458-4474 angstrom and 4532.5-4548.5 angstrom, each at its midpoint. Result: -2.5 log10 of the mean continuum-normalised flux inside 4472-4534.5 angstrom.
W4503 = -0.05 mag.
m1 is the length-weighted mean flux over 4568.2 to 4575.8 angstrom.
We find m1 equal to 20.7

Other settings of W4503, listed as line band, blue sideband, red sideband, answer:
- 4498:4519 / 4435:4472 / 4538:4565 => -0.014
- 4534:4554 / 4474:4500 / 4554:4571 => 0.069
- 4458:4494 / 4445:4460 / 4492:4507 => -0.031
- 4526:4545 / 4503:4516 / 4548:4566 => -0.042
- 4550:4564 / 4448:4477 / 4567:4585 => -0.014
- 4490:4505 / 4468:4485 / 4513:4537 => 0.050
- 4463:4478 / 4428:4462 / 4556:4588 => -0.059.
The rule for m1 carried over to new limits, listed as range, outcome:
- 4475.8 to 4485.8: 20.1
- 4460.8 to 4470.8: 18.3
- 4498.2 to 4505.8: 18.8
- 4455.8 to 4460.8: 17.7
